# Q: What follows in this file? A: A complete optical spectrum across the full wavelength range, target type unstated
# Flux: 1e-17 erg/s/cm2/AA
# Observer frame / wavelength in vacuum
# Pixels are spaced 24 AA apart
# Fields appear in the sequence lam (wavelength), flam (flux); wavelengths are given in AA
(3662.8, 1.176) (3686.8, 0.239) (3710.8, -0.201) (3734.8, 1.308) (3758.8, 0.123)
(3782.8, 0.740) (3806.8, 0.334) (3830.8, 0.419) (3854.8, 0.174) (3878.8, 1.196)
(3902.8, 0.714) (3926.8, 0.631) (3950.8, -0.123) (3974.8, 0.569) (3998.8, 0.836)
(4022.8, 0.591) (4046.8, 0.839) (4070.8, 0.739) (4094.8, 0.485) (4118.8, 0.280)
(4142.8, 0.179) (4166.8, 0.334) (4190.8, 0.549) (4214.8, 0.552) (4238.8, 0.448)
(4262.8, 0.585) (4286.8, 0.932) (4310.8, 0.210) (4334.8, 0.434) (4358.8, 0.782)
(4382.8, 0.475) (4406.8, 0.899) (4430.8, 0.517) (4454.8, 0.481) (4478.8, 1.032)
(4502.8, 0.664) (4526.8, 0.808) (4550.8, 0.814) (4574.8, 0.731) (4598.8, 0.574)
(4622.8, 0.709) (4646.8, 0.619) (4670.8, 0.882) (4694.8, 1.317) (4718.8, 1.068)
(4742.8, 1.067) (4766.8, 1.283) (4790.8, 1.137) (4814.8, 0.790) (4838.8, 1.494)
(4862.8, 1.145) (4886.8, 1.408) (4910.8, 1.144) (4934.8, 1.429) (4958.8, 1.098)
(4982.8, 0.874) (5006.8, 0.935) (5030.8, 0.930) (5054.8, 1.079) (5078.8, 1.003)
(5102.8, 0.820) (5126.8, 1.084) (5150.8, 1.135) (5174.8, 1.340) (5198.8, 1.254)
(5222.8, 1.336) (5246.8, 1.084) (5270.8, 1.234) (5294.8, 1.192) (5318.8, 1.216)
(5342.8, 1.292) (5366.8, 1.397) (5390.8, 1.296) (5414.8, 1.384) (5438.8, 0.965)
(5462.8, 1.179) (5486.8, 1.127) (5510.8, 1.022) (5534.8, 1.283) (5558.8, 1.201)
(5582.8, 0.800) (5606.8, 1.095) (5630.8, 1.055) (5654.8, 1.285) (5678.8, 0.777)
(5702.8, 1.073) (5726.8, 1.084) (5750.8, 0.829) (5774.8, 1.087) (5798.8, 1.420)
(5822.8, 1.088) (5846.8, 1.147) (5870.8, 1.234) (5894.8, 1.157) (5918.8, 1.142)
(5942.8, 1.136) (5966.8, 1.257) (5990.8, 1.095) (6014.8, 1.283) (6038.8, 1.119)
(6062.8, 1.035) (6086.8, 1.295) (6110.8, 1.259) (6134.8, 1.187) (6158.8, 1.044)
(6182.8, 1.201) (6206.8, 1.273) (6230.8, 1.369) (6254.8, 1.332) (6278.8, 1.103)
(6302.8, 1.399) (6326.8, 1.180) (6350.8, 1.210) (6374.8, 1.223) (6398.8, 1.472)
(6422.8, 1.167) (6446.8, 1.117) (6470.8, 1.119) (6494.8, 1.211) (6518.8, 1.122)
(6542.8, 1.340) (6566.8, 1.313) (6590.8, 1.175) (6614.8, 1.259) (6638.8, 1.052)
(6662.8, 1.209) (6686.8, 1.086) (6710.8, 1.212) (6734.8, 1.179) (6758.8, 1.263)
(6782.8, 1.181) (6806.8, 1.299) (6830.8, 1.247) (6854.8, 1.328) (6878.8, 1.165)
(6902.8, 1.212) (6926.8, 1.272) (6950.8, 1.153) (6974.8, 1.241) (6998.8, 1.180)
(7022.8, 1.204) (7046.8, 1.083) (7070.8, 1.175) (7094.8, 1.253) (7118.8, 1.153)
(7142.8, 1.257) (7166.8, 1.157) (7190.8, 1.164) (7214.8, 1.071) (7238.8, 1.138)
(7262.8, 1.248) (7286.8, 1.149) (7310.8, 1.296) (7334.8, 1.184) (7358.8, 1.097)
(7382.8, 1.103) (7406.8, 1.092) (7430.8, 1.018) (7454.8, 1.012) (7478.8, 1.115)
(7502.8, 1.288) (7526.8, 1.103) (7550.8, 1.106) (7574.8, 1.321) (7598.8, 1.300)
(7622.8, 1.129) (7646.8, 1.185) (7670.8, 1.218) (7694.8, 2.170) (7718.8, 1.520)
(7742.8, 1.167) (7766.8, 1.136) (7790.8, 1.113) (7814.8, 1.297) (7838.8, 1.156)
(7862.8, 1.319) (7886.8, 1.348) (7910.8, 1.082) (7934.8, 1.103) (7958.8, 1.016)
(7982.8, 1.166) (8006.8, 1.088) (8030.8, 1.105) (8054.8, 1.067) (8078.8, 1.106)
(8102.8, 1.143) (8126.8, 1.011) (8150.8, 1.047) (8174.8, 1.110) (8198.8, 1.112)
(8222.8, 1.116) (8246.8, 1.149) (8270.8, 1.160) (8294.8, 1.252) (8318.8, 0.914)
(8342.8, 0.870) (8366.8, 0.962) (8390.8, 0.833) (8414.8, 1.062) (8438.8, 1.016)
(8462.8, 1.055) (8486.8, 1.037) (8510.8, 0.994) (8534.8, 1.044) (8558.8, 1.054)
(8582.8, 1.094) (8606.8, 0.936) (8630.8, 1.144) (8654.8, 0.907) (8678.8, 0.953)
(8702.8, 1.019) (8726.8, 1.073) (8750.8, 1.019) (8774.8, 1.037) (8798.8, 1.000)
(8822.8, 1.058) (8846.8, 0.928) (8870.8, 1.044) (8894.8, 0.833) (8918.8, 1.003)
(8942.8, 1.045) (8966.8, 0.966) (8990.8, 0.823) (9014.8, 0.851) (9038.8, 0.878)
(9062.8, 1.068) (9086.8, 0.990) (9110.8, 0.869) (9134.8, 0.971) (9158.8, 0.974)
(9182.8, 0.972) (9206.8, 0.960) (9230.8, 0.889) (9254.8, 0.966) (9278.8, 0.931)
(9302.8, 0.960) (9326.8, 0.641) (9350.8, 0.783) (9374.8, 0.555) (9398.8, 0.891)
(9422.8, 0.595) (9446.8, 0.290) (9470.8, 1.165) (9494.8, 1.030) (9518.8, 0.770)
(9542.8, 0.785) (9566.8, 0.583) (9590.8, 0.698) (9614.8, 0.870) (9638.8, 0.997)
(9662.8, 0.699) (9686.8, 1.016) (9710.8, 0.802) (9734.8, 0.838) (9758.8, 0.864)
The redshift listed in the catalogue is 0.172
